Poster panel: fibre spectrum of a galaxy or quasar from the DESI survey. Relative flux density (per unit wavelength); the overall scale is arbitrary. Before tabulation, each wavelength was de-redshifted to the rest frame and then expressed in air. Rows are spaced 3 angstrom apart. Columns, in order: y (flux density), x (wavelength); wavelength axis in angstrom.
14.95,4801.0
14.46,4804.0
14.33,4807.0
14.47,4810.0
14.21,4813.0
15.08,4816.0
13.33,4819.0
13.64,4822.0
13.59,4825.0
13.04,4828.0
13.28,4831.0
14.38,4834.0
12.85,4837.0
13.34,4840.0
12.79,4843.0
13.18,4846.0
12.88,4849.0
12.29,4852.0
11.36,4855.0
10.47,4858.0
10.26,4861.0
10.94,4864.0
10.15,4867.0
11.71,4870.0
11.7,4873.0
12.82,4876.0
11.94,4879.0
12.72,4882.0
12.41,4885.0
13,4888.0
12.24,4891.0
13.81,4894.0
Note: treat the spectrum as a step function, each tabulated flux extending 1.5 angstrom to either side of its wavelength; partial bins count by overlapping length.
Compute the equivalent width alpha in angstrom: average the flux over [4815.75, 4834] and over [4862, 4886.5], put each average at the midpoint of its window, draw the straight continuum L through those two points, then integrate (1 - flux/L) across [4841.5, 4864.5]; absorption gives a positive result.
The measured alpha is 1.41 angstrom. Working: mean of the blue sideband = 13.6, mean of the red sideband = 11.8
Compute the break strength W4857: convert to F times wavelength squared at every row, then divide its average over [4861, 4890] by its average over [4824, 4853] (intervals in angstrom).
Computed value 0.9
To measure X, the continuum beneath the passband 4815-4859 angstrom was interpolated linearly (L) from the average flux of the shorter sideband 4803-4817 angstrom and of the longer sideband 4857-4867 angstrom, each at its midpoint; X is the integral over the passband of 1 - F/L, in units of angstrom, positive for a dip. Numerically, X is -2.3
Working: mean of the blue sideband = 14.5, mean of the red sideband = 10.5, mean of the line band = 13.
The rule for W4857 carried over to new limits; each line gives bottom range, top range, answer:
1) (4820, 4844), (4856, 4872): 0.82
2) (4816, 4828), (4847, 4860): 0.87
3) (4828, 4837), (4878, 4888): 0.94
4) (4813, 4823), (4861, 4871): 0.78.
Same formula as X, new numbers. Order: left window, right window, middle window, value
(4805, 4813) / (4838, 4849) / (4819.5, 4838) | 0.2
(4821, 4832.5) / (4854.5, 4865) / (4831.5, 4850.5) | -1.6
